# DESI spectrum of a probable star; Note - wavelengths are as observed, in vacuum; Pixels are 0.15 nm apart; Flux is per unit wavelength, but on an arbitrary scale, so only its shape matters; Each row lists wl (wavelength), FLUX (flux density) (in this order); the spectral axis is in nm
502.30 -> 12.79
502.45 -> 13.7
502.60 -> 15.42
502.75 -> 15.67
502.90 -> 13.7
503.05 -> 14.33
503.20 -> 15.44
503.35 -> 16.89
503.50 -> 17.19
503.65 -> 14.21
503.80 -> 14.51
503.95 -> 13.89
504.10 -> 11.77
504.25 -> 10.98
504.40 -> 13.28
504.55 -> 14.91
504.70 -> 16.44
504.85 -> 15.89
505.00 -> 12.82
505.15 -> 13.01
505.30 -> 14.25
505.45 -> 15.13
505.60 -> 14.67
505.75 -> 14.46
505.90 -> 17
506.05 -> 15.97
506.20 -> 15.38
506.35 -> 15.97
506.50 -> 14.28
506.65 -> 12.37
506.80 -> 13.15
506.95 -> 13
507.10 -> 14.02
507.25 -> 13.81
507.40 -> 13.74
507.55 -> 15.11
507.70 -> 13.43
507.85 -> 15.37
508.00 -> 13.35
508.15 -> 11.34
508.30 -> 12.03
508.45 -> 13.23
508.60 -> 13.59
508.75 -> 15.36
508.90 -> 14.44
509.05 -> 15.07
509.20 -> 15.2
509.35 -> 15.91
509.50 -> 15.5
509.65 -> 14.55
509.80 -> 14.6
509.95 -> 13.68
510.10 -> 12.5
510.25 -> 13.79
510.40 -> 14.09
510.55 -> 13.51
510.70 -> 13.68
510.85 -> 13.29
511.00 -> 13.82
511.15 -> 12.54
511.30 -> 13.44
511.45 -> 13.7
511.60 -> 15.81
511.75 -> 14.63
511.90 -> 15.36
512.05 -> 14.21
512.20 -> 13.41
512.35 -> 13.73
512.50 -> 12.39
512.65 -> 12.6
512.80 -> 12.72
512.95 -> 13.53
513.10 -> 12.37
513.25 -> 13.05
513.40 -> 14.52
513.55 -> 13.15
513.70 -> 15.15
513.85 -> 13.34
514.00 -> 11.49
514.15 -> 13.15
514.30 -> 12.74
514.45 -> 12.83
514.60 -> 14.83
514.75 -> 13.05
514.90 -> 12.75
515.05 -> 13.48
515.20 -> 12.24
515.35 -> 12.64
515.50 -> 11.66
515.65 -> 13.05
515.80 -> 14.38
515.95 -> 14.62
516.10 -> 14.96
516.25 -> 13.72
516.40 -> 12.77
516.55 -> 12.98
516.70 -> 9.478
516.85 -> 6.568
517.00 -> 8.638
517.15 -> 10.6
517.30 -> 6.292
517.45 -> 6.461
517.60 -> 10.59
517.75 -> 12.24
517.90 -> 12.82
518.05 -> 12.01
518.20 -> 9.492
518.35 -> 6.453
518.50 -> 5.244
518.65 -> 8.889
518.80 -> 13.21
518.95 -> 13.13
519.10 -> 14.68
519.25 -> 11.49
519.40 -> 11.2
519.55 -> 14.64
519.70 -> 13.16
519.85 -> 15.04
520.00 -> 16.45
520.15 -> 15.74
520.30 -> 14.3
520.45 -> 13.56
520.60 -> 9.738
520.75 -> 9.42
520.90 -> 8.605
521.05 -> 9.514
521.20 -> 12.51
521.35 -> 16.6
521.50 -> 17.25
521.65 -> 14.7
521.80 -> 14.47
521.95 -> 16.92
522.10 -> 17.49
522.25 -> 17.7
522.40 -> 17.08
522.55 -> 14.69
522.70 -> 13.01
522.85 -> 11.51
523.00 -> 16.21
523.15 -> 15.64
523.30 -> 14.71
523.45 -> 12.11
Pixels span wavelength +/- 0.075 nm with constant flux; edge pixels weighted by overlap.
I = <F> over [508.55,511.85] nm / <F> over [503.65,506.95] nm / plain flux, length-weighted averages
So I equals 1.00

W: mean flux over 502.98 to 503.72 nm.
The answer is 15.6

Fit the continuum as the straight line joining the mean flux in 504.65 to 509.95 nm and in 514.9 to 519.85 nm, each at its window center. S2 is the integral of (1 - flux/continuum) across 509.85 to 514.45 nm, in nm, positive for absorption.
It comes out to -0.197 nm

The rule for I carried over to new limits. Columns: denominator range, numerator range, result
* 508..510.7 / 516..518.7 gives 0.72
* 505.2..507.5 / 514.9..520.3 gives 0.81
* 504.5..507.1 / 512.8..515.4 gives 0.90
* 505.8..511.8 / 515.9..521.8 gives 0.84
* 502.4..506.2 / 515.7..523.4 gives 0.86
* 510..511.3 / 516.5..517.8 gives 0.69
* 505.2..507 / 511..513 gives 0.94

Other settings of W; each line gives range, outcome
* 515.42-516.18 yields 13.7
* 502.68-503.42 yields 15.2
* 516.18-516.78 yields 12.2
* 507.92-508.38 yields 12.3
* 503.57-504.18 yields 13.6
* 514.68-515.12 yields 13.1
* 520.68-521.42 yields 11.3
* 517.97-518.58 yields 8.34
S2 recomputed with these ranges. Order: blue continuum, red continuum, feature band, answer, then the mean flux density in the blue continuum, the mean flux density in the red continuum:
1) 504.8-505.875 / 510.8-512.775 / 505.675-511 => -0.02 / 14.4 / 13.7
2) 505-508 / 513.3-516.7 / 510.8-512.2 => -0.04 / 14.4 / 13.3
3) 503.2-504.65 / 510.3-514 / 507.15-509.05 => 0.02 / 14.3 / 13.6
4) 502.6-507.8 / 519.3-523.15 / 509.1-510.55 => 0.00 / 14.5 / 14.1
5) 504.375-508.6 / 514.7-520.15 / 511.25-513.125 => -0.12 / 14.2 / 11.7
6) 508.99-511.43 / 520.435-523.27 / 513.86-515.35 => 0.12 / 14.1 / 14.1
